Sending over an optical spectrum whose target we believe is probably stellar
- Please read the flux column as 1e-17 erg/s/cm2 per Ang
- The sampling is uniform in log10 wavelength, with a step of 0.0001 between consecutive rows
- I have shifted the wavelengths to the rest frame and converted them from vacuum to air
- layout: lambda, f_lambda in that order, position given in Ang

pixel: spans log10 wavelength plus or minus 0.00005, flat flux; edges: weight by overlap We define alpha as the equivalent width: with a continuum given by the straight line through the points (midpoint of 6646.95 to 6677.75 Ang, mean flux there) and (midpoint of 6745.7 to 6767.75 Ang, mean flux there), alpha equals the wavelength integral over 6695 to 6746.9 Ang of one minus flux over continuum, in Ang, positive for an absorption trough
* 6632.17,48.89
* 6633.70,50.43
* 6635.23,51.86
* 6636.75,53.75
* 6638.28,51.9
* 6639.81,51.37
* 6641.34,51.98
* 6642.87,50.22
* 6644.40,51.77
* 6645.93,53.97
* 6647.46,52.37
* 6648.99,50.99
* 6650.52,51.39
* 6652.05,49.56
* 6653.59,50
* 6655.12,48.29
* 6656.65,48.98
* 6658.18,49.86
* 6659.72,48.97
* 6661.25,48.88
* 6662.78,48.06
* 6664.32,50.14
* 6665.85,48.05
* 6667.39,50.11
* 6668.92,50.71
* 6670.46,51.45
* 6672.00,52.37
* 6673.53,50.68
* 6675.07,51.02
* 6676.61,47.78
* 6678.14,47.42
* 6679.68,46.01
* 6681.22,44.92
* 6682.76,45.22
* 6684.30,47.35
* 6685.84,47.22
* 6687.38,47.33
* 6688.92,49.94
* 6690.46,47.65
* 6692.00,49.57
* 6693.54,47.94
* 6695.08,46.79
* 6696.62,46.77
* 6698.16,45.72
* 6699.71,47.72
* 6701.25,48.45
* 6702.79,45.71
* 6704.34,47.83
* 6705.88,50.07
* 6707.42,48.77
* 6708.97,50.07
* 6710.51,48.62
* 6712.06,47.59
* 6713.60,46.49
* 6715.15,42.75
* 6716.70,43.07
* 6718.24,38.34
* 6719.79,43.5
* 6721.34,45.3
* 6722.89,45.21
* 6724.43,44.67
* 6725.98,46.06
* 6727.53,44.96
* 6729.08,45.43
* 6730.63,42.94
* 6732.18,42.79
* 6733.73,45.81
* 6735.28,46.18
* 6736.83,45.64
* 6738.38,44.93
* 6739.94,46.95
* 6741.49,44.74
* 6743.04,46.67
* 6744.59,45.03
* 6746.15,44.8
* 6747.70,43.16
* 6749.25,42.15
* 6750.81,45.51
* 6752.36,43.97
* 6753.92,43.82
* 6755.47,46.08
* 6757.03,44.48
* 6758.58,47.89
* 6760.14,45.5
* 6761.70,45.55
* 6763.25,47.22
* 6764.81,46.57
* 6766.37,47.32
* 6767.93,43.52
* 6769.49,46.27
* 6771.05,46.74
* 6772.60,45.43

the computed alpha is 1.4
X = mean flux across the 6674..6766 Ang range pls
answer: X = 46.1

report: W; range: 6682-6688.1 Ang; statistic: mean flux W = 46.8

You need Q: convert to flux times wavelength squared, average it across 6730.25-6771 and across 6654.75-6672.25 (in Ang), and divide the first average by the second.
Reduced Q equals 0.94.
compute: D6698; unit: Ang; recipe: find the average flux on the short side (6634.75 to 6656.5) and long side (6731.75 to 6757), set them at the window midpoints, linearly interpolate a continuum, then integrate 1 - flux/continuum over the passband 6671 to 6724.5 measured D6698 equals 1.0 Ang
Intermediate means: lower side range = 51.3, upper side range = 44.9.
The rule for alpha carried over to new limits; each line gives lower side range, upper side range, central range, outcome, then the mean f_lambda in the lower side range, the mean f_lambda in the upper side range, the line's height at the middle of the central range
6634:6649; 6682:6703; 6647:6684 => 0.5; 52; 47.4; 49.9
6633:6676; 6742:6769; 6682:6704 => 0.5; 50.7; 45.3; 48.6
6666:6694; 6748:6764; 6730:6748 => 0.3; 48.6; 45.2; 45.9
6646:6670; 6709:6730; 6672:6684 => 0.1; 49.9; 44.9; 48.3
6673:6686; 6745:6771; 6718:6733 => 0.7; 47.4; 45.3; 46.2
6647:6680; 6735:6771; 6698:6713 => -0.1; 49.7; 45.4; 47.7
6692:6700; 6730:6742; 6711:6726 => 0.5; 47.2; 45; 46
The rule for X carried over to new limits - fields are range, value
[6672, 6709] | 47.9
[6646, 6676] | 50.2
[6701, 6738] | 45.6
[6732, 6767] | 45.4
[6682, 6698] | 47.5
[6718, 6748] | 44.8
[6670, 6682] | 48.9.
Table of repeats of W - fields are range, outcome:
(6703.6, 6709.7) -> 49.2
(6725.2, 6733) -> 44.4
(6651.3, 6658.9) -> 49.3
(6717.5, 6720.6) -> 40.9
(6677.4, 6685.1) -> 46.1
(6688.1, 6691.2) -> 48.8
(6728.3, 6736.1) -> 44.6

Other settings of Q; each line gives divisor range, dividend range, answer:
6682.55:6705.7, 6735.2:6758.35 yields 0.96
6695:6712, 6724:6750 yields 0.95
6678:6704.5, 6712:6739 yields 0.95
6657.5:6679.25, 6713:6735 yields 0.90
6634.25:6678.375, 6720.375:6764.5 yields 0.92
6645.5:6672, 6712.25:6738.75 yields 0.90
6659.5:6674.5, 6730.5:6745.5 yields 0.92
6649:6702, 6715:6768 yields 0.94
